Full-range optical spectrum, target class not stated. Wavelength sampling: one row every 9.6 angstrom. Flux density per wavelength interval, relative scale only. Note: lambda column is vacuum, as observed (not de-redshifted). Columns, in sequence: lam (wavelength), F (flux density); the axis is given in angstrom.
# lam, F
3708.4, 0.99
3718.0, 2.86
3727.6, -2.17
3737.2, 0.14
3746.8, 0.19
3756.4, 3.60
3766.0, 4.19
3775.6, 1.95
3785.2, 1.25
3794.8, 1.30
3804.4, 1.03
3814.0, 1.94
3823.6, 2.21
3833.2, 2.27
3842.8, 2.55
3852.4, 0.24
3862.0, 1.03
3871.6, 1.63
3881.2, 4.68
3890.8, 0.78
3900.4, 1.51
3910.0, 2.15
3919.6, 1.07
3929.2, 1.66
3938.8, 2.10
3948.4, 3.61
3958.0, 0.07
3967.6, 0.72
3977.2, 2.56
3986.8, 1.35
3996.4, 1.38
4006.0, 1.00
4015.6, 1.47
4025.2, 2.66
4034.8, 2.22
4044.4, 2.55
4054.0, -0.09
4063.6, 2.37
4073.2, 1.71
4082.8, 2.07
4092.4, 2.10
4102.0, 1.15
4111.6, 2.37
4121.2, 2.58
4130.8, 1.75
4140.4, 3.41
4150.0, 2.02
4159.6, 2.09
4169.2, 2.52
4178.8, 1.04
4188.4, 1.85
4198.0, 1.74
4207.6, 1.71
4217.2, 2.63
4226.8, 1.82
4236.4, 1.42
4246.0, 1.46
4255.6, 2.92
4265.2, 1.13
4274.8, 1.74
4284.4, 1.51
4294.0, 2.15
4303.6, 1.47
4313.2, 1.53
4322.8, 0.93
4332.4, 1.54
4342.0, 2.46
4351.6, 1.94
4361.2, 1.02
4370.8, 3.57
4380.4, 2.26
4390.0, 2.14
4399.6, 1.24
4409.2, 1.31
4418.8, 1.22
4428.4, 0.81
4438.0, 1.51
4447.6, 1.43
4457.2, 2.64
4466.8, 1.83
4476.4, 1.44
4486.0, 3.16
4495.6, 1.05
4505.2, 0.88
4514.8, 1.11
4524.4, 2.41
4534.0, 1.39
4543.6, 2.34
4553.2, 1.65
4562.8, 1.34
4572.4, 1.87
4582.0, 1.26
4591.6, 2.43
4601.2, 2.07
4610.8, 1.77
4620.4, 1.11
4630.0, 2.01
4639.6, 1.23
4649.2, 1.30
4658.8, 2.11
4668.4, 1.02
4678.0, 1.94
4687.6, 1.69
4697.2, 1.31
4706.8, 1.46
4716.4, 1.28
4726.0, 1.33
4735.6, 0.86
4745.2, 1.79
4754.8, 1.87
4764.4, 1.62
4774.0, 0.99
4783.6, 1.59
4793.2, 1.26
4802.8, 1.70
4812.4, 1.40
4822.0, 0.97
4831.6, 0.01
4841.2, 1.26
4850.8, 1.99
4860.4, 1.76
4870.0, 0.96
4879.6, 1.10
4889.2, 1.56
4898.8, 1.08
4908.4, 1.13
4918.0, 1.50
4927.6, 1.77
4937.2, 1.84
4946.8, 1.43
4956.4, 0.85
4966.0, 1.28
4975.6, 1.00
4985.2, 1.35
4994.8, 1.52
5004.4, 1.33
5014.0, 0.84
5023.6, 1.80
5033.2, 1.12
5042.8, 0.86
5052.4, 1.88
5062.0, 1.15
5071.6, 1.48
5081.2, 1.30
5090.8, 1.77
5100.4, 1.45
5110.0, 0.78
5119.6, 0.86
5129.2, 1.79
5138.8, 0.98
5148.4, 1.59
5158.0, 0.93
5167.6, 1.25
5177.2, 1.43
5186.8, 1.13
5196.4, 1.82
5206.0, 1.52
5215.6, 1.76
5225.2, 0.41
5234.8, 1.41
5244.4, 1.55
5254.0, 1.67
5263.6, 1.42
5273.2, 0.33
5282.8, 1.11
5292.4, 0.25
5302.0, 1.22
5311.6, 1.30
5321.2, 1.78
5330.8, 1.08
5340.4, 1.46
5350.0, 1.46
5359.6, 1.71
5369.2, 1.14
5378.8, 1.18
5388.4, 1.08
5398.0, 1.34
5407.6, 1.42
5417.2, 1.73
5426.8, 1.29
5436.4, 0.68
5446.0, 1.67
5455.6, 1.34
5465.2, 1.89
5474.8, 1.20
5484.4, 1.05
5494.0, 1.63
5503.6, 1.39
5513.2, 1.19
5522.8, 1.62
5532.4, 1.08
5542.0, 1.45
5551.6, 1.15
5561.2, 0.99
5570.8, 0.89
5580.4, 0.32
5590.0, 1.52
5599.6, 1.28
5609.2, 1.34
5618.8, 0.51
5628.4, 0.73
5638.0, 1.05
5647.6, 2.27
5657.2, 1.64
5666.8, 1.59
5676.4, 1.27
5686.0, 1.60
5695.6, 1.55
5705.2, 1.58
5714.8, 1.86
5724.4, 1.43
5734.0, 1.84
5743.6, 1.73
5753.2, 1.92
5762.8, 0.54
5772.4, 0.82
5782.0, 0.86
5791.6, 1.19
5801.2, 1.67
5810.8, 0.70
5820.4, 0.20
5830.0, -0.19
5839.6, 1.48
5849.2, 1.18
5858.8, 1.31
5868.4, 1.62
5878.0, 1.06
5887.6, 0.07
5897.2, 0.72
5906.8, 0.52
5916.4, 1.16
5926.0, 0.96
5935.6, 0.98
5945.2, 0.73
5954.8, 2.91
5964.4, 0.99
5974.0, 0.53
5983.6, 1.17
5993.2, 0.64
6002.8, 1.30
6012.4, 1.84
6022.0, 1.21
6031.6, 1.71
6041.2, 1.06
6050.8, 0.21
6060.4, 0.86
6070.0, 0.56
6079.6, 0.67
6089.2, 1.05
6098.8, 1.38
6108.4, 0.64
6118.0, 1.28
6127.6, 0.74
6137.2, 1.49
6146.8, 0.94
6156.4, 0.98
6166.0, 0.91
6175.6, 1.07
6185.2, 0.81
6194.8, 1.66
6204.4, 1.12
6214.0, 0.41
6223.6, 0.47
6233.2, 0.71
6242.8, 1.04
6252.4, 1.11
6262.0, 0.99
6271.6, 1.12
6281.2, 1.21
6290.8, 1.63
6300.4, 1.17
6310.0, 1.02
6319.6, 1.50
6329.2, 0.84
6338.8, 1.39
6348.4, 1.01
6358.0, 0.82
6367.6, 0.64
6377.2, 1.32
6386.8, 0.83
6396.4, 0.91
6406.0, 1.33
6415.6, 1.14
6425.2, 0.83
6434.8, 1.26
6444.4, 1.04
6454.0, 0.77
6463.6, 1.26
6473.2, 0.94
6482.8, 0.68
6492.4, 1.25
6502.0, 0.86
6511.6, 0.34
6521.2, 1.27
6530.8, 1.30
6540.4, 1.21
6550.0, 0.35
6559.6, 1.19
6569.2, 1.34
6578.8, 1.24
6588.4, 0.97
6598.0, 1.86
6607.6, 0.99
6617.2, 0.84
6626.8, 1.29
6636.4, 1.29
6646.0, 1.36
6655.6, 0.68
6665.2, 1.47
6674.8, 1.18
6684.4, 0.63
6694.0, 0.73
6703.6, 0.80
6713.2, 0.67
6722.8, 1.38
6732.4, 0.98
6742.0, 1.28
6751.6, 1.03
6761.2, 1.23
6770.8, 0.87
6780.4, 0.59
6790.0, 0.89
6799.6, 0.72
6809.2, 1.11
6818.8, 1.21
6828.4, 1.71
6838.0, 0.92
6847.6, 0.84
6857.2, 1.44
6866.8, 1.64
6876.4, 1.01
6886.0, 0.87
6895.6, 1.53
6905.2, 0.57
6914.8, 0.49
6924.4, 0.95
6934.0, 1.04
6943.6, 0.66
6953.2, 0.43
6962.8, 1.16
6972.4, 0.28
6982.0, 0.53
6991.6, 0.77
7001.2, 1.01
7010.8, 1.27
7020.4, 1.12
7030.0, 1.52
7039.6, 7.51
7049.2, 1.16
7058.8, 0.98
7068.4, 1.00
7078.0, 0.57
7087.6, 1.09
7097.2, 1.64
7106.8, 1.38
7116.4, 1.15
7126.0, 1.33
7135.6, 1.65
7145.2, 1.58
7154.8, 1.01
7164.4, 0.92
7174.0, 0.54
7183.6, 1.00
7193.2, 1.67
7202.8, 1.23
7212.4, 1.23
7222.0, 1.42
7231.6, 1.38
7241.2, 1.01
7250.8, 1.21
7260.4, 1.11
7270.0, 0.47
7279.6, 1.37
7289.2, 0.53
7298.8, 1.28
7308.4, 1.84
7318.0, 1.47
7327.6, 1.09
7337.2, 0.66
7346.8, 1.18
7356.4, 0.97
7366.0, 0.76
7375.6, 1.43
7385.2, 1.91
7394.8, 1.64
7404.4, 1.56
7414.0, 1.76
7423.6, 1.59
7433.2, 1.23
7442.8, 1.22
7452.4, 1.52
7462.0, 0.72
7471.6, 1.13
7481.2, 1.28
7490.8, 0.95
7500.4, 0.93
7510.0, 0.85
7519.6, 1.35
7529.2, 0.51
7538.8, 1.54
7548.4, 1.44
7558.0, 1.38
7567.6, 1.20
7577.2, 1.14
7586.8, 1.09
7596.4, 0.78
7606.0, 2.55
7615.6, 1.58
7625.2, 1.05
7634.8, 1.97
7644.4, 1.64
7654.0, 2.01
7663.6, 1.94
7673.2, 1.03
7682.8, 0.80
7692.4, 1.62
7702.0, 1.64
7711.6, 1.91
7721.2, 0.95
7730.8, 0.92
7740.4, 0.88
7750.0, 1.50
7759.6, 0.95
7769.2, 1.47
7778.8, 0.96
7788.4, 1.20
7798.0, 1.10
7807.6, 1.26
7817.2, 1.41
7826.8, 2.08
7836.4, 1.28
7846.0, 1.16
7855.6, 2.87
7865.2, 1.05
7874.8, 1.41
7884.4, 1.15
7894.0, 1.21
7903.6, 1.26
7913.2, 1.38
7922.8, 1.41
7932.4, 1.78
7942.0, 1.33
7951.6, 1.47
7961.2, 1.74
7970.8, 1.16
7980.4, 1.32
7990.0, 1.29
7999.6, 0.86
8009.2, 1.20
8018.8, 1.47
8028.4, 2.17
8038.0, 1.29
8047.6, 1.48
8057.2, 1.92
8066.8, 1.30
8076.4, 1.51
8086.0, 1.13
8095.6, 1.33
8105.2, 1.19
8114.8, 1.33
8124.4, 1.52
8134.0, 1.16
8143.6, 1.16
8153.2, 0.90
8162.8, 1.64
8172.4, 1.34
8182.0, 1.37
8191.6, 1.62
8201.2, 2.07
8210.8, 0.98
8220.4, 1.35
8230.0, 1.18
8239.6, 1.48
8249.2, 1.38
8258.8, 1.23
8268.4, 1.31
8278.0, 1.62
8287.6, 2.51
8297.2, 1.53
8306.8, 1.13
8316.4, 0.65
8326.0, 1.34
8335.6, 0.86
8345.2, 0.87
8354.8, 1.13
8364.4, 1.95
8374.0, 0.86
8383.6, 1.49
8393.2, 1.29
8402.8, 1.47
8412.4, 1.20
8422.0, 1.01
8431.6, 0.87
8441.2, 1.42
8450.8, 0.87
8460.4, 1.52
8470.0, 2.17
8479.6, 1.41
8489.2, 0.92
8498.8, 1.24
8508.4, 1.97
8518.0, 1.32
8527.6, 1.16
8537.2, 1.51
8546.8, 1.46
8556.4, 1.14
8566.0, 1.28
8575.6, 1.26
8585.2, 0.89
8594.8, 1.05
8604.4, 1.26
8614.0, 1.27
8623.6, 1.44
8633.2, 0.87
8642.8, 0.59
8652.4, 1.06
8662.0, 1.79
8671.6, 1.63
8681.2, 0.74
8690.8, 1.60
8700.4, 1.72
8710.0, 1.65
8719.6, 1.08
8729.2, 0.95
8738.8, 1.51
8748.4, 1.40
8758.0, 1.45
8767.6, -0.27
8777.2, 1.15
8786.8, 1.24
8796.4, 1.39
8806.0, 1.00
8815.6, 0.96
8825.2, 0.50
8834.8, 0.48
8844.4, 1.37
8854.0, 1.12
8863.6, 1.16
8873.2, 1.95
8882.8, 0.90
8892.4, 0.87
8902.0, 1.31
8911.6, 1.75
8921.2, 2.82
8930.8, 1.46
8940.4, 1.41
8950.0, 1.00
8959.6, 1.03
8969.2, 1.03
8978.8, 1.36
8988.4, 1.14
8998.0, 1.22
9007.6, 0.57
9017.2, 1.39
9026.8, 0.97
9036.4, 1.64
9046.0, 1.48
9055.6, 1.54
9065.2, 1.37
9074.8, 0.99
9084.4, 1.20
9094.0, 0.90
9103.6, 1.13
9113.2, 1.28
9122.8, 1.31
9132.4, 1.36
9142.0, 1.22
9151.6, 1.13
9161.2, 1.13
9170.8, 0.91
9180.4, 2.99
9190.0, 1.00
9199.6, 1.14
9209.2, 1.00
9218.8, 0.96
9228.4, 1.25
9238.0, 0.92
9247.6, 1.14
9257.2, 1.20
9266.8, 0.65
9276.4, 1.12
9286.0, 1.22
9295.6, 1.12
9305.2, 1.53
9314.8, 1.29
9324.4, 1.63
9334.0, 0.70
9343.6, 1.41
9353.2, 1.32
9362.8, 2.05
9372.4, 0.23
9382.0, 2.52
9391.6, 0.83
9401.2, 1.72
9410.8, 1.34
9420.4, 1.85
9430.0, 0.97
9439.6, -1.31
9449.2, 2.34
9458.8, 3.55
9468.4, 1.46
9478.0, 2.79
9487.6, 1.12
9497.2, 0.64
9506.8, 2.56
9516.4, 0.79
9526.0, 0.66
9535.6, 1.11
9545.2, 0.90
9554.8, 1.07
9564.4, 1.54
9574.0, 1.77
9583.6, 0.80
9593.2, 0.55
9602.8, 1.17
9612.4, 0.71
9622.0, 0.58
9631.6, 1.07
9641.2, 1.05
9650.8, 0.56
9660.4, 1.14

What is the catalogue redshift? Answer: 0.89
